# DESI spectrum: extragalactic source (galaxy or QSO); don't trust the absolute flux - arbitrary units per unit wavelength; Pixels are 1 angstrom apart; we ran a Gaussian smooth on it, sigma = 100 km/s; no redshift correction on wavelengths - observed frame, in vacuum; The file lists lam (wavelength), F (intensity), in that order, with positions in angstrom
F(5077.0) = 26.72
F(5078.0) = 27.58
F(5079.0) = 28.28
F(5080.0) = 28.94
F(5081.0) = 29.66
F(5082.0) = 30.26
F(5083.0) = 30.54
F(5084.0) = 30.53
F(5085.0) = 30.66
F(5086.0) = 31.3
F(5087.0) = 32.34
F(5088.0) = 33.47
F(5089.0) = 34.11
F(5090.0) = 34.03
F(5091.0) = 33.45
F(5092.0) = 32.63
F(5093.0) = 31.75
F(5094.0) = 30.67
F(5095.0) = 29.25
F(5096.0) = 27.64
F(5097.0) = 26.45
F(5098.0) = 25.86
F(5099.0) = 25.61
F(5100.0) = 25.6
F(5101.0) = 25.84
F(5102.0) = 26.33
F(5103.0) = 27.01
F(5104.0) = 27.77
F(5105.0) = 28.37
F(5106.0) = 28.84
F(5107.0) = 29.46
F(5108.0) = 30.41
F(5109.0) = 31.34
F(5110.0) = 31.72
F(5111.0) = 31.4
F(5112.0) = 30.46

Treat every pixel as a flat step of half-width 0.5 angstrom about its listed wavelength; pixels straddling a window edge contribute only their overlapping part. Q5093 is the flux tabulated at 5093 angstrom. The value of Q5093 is 31.75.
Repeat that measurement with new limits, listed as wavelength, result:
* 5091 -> 33.45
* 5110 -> 31.72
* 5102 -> 26.33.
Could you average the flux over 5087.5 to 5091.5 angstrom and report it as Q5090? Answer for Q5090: 33.8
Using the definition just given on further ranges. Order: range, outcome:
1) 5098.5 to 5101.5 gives 25.7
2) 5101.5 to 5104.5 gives 27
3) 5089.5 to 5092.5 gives 33.4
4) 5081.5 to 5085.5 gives 30.5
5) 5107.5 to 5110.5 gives 31.2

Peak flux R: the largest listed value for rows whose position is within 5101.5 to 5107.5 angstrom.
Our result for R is 29.46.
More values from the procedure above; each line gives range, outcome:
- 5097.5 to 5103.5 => 27.01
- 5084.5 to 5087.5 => 32.34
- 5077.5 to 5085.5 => 30.66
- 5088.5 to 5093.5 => 34.11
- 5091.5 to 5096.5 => 32.63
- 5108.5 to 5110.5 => 31.72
